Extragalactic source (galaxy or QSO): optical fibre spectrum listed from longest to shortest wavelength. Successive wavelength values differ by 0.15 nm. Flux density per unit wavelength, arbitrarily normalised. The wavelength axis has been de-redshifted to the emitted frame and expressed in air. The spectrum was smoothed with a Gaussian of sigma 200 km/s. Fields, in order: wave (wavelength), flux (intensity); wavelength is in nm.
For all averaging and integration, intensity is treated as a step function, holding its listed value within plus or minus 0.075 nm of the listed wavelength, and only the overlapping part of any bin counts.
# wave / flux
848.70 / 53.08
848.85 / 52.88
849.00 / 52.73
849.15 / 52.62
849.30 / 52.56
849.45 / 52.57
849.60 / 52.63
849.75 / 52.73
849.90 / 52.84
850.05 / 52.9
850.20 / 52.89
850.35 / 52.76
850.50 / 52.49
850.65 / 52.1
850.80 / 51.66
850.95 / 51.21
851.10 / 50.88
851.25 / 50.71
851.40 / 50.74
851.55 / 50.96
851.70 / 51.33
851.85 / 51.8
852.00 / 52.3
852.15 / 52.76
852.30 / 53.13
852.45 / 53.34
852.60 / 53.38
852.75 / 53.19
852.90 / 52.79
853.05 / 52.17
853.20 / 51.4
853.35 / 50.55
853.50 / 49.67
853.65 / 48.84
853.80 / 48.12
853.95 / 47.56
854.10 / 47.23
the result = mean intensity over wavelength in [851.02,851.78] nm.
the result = 50.9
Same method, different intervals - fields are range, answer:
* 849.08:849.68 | 52.6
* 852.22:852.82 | 53.3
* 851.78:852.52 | 52.7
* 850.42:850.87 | 52.1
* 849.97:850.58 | 52.8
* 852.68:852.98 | 53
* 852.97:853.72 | 50.6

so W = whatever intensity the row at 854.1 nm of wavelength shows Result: 47.23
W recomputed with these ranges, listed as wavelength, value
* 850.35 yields 52.76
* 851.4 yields 50.74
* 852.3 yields 53.13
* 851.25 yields 50.71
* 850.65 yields 52.1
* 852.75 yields 53.19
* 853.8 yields 48.12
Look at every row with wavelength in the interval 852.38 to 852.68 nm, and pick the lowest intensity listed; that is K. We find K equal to 53.34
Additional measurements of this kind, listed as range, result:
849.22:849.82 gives 52.56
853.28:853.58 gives 49.67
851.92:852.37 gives 52.3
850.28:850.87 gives 51.66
